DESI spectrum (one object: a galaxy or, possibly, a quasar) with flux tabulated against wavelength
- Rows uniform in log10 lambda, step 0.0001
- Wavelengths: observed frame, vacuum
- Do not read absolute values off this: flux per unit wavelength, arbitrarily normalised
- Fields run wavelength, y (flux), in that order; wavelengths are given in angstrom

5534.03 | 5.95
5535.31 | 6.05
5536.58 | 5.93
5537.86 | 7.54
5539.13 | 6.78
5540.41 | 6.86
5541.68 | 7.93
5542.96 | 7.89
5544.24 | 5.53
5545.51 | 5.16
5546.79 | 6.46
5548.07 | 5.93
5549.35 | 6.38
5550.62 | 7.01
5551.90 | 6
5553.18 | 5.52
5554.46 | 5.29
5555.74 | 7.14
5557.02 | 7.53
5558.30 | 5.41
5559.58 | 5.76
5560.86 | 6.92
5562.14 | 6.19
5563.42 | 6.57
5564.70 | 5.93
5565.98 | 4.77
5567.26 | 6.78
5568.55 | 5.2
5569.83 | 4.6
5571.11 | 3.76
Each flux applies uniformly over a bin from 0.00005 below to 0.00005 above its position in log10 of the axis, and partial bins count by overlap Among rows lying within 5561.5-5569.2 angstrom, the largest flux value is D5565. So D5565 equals 6.78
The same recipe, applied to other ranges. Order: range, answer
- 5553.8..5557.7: 7.53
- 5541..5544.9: 7.93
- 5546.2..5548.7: 6.46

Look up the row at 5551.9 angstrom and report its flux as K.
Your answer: 6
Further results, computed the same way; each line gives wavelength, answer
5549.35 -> 6.38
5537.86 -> 7.54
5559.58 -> 5.76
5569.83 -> 4.6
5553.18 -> 5.52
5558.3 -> 5.41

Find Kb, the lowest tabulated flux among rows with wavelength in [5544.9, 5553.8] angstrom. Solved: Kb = 5.16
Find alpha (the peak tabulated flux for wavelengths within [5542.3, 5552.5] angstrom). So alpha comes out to 7.89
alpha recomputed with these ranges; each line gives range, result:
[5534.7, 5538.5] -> 7.54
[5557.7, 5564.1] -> 6.92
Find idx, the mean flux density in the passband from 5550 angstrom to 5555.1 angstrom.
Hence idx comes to 5.95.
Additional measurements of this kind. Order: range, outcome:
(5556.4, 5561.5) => 6.4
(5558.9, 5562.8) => 6.29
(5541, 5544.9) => 7.11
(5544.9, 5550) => 5.99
